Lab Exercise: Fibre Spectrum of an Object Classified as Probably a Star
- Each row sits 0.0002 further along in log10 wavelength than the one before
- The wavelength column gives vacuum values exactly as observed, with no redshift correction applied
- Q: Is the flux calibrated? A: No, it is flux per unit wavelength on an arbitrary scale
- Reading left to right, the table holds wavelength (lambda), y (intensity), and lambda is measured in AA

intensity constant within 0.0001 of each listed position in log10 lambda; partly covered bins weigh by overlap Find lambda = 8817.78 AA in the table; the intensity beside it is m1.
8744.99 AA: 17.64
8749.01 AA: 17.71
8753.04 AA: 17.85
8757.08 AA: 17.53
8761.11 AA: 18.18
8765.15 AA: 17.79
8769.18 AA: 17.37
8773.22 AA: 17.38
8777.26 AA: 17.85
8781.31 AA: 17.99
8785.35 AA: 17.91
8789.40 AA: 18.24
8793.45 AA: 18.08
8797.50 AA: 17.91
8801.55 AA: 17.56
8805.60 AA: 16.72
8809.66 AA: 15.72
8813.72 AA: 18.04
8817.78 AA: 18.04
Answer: 18.04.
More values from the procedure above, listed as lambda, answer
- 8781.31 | 17.99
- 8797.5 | 17.91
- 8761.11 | 18.18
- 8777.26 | 17.85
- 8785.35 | 17.91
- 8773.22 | 17.38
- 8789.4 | 18.24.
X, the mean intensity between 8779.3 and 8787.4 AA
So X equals 18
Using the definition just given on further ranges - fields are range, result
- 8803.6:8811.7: 16.2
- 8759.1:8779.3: 17.7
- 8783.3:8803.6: 17.9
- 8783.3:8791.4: 18.1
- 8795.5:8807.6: 17.4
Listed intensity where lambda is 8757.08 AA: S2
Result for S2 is 17.53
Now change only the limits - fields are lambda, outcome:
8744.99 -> 17.64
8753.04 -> 17.85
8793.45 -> 18.08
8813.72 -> 18.04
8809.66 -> 15.72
